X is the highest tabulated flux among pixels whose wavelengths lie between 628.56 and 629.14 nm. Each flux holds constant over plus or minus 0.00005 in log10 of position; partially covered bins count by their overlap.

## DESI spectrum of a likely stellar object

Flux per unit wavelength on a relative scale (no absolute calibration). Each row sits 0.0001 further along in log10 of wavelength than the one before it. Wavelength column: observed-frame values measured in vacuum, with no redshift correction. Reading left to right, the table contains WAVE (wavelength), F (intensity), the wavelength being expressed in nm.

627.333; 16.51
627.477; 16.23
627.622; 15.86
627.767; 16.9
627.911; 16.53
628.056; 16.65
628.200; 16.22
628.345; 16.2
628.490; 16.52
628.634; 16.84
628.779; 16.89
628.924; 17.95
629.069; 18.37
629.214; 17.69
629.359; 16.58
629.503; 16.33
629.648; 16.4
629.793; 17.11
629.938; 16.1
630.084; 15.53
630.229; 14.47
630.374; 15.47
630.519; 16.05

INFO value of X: 18.37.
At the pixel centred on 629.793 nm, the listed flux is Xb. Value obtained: 17.11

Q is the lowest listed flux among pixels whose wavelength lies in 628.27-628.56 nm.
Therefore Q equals 16.2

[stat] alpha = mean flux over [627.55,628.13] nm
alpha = 16.5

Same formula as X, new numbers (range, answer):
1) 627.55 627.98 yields 16.9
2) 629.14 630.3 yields 17.69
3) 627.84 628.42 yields 16.65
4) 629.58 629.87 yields 17.11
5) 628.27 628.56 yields 16.52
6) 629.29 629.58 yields 16.58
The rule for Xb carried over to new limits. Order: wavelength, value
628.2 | 16.22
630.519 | 16.05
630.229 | 14.47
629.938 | 16.1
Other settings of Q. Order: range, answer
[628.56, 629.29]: 16.84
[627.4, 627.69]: 15.86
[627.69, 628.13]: 16.53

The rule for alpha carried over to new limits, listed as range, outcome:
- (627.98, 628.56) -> 16.4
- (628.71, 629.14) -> 17.7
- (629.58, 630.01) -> 16.5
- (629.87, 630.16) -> 15.7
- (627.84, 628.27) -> 16.5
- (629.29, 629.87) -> 16.6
